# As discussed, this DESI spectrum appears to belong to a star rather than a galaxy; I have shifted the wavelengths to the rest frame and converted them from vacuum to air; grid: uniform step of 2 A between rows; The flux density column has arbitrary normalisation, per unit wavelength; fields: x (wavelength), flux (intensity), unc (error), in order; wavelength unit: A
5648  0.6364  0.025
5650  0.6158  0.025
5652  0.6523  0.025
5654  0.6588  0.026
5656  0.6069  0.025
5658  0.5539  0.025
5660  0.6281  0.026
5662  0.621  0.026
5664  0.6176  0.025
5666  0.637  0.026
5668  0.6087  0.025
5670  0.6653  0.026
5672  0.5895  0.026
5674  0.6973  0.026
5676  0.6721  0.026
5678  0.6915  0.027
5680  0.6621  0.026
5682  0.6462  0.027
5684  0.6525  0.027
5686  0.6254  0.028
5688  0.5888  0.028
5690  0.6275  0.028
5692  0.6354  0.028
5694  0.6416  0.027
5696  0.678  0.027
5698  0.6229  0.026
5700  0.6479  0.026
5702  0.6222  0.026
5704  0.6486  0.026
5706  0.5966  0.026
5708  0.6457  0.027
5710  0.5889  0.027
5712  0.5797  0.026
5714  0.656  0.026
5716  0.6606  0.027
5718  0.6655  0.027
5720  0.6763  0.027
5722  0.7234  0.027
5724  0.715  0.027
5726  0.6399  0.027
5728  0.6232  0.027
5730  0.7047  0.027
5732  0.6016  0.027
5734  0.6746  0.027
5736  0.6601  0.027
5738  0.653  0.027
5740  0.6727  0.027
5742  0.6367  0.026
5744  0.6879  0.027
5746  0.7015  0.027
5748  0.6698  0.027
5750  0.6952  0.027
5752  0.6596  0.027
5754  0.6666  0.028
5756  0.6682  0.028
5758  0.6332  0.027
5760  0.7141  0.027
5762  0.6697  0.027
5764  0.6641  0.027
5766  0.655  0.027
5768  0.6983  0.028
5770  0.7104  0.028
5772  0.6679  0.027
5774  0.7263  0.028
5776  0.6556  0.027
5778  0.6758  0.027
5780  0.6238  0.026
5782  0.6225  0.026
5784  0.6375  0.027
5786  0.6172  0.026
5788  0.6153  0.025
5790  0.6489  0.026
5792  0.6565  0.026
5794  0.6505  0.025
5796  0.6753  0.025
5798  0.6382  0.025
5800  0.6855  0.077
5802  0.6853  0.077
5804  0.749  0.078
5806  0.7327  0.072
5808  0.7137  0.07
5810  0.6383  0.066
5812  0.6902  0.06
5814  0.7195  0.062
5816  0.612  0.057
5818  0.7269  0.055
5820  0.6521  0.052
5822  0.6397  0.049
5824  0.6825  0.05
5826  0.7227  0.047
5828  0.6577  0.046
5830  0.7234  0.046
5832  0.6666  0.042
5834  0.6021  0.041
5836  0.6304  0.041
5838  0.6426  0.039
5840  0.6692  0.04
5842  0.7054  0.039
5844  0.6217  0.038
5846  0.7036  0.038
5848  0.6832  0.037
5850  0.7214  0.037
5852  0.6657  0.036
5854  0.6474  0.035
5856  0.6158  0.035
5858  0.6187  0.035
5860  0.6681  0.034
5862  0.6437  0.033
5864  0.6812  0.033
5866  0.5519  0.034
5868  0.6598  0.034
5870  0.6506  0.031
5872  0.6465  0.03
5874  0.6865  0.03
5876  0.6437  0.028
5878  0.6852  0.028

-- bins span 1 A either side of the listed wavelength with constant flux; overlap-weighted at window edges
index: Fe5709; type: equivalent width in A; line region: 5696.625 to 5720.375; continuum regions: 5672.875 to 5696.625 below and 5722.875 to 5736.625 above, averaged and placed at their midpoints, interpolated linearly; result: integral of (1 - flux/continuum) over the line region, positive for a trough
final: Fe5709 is 0.8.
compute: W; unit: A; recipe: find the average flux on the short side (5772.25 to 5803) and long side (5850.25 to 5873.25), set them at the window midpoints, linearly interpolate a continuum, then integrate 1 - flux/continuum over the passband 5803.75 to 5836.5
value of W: -1.47 A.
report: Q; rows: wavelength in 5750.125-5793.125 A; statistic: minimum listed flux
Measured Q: 0.6153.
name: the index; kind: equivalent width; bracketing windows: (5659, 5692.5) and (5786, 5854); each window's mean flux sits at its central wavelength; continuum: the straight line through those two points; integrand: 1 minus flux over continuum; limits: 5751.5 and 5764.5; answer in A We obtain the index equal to -0.2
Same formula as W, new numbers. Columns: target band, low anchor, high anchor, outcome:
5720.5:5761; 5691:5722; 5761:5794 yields -1.30 A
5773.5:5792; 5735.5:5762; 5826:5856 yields 0.67 A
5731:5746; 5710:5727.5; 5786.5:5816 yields 0.10 A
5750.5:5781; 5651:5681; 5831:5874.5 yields -1.27 A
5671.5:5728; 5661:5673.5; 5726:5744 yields -0.59 A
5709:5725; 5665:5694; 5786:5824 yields -0.16 A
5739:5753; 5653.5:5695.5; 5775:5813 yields -0.49 A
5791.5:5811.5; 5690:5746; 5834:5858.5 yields -0.83 A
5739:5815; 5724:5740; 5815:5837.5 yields -1.32 A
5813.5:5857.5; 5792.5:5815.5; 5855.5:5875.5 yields -0.22 A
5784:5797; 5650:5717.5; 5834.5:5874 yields 0.07 A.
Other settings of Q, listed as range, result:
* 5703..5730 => 0.5797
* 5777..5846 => 0.6021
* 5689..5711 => 0.5889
